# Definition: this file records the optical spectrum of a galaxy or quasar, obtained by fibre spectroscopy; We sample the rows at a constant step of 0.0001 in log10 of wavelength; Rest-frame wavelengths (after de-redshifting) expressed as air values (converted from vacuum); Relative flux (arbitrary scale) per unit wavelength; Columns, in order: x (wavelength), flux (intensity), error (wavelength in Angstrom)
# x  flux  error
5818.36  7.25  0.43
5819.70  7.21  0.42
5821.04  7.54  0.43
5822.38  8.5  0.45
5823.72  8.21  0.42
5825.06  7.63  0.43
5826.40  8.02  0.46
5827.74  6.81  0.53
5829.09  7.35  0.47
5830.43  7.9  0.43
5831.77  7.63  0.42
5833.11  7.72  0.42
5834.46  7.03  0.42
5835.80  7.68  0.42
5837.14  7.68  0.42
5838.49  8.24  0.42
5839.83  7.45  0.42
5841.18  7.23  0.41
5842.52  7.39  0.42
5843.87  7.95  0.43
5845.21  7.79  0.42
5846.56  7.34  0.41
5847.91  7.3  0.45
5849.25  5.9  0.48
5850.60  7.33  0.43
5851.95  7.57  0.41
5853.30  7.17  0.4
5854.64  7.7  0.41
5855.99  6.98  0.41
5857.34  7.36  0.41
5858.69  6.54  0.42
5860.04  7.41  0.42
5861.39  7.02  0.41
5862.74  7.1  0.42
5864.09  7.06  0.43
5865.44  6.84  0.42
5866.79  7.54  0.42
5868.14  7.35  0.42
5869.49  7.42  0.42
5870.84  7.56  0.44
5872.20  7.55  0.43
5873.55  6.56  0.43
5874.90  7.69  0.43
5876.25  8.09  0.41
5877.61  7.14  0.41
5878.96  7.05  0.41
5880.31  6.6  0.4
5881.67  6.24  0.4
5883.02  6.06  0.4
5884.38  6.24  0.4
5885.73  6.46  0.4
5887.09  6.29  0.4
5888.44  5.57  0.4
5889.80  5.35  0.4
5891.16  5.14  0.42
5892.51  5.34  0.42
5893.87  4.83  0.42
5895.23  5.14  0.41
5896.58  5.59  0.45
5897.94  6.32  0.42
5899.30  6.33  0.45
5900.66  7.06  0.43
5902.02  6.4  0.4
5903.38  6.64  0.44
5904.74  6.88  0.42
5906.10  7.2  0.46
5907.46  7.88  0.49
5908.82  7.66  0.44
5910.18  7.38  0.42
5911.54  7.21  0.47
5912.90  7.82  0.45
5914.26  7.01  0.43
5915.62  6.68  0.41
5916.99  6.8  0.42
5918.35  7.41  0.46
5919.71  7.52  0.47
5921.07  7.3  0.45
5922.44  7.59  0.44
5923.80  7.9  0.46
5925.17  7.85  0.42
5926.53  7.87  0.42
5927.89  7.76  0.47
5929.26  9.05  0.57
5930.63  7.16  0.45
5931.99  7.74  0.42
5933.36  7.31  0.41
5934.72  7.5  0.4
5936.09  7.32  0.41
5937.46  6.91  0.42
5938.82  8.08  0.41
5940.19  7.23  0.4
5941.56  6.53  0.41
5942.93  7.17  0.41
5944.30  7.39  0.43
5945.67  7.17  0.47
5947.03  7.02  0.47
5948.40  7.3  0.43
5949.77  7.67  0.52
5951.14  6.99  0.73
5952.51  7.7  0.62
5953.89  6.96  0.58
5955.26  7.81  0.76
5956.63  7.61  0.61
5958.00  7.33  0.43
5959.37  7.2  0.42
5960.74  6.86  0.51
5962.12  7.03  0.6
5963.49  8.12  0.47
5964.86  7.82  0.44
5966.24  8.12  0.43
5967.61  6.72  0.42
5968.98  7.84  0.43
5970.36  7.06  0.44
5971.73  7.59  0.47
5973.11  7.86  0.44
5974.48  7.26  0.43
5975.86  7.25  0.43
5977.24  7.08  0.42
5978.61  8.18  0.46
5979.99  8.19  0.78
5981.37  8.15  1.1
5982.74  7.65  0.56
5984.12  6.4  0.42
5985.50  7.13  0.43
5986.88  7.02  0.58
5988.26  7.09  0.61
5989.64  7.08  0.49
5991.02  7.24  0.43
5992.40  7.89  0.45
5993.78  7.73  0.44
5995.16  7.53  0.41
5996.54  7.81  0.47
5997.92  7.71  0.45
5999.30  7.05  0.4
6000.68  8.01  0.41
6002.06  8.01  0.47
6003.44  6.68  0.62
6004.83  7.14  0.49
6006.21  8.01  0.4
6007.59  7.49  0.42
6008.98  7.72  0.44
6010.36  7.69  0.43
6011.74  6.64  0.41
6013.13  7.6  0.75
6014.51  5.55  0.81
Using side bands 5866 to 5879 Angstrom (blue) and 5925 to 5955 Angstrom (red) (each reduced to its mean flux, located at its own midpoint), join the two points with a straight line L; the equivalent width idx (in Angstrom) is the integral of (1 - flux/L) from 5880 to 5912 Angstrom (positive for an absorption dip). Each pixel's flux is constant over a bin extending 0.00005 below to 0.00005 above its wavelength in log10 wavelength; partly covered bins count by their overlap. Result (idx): 4.8 Angstrom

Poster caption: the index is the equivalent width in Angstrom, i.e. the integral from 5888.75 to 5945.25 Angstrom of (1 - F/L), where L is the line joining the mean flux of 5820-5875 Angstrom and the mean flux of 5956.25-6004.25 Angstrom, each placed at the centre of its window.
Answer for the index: 3.3 Angstrom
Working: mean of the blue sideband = 7.41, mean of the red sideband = 7.46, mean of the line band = 7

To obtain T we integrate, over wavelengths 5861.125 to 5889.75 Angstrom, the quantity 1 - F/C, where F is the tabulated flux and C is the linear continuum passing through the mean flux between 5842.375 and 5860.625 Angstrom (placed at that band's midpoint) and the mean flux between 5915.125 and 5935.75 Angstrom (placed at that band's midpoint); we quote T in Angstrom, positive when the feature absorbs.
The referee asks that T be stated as 1.8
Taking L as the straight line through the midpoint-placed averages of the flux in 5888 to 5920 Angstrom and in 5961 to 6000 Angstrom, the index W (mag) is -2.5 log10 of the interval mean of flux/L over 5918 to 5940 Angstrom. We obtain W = -0.118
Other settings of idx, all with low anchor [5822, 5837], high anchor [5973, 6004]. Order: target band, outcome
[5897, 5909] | 1.1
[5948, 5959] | 0.1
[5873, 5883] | 0.8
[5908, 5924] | 0.5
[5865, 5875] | 0.4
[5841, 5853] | 0.5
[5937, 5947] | 0.4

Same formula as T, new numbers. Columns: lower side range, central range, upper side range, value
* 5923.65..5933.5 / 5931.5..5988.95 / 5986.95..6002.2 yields 2.3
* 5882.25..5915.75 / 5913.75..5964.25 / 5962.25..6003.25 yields -3.4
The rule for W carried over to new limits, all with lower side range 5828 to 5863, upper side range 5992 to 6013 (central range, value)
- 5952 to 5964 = 0.016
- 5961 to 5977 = 0.003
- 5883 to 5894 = 0.282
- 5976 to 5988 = 0.010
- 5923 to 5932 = -0.065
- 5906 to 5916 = 0.007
